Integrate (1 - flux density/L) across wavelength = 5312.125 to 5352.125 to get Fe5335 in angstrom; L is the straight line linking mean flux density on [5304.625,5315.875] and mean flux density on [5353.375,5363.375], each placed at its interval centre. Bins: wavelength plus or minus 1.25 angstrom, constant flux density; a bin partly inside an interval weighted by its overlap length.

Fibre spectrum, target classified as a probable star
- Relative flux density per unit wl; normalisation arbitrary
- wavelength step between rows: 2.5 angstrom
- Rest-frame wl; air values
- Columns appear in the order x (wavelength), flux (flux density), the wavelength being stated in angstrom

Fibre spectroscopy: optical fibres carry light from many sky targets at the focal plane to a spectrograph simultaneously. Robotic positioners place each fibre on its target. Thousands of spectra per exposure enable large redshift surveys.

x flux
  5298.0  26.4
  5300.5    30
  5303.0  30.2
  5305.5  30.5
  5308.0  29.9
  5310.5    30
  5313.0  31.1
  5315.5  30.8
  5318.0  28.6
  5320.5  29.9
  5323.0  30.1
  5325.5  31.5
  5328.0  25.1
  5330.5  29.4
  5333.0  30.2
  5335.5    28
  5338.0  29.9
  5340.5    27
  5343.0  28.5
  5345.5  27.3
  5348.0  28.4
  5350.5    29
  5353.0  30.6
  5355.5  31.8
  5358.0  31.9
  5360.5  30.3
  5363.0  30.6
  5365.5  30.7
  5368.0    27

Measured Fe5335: 2.2 angstrom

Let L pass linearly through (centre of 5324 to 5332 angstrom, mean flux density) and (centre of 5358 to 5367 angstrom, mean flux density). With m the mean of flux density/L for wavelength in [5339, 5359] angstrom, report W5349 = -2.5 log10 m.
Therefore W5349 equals 0.023 mag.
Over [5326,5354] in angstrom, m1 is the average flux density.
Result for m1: 28.6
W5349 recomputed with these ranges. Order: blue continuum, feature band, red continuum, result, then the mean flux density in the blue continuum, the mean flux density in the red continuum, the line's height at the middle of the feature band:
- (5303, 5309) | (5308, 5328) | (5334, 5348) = -0.02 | 30.2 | 28.2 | 29.5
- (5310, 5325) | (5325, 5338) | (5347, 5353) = 0.03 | 30.2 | 29.1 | 29.7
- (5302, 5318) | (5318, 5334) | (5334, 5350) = 0.00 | 30.3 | 28.3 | 29.3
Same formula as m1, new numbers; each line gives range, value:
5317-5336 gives 29.2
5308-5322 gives 30.1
